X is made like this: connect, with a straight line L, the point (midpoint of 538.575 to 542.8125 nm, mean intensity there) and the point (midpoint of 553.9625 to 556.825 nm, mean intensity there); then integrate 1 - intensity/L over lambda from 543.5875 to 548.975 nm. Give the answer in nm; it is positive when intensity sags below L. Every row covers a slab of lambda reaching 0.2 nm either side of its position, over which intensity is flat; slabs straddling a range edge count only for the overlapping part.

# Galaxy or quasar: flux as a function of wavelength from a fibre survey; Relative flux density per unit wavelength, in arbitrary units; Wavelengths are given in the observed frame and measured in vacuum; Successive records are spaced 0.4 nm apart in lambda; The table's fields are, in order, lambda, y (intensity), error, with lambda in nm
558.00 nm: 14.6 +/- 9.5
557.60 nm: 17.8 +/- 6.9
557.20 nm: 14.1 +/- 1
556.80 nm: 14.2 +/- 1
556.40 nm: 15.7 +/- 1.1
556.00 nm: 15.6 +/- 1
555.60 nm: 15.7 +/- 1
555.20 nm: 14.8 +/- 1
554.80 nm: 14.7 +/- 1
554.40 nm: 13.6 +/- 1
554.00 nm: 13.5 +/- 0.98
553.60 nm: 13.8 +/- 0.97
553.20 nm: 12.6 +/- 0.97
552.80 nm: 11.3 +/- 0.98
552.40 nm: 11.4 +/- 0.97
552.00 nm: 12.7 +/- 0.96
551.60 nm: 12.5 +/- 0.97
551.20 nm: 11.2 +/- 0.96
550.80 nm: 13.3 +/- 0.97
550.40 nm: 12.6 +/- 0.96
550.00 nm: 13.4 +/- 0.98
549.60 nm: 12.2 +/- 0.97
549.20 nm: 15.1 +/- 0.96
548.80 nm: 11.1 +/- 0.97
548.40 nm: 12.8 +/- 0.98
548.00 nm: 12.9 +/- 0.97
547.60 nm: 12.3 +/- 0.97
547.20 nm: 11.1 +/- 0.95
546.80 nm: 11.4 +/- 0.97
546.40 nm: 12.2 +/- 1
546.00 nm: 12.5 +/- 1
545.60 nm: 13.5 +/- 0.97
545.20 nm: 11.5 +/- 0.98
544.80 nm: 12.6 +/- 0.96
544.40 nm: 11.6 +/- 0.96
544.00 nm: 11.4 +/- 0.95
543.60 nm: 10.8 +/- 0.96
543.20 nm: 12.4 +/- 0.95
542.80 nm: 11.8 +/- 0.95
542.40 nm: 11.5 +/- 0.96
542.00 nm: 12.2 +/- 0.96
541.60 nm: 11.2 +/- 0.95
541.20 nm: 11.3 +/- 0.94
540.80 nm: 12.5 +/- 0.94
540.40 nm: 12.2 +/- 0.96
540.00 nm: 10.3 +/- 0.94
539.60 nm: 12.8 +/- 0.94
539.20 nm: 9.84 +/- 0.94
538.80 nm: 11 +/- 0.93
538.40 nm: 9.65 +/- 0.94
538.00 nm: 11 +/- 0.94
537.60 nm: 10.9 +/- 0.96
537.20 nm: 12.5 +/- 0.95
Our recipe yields 0.31 nm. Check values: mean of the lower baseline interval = 11.5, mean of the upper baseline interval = 14.8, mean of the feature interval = 12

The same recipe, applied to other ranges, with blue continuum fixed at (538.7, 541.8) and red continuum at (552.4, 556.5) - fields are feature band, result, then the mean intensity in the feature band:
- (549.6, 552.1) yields 0.14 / 12.6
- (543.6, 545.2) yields 0.06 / 11.7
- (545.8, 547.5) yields 0.10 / 11.8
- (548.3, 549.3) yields 0.01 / 12.8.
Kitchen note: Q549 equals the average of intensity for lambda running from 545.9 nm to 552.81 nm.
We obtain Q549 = 12.4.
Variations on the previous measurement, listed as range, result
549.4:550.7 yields 12.8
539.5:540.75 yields 11.8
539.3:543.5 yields 11.7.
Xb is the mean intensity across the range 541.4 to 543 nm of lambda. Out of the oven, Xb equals 11.7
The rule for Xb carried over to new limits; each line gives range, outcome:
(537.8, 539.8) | 10.9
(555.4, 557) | 15.3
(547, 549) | 12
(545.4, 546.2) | 13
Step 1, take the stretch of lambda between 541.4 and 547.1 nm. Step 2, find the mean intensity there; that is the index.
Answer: 11.9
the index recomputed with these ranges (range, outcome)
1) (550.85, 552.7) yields 12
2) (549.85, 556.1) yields 13.3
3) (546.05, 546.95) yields 11.9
